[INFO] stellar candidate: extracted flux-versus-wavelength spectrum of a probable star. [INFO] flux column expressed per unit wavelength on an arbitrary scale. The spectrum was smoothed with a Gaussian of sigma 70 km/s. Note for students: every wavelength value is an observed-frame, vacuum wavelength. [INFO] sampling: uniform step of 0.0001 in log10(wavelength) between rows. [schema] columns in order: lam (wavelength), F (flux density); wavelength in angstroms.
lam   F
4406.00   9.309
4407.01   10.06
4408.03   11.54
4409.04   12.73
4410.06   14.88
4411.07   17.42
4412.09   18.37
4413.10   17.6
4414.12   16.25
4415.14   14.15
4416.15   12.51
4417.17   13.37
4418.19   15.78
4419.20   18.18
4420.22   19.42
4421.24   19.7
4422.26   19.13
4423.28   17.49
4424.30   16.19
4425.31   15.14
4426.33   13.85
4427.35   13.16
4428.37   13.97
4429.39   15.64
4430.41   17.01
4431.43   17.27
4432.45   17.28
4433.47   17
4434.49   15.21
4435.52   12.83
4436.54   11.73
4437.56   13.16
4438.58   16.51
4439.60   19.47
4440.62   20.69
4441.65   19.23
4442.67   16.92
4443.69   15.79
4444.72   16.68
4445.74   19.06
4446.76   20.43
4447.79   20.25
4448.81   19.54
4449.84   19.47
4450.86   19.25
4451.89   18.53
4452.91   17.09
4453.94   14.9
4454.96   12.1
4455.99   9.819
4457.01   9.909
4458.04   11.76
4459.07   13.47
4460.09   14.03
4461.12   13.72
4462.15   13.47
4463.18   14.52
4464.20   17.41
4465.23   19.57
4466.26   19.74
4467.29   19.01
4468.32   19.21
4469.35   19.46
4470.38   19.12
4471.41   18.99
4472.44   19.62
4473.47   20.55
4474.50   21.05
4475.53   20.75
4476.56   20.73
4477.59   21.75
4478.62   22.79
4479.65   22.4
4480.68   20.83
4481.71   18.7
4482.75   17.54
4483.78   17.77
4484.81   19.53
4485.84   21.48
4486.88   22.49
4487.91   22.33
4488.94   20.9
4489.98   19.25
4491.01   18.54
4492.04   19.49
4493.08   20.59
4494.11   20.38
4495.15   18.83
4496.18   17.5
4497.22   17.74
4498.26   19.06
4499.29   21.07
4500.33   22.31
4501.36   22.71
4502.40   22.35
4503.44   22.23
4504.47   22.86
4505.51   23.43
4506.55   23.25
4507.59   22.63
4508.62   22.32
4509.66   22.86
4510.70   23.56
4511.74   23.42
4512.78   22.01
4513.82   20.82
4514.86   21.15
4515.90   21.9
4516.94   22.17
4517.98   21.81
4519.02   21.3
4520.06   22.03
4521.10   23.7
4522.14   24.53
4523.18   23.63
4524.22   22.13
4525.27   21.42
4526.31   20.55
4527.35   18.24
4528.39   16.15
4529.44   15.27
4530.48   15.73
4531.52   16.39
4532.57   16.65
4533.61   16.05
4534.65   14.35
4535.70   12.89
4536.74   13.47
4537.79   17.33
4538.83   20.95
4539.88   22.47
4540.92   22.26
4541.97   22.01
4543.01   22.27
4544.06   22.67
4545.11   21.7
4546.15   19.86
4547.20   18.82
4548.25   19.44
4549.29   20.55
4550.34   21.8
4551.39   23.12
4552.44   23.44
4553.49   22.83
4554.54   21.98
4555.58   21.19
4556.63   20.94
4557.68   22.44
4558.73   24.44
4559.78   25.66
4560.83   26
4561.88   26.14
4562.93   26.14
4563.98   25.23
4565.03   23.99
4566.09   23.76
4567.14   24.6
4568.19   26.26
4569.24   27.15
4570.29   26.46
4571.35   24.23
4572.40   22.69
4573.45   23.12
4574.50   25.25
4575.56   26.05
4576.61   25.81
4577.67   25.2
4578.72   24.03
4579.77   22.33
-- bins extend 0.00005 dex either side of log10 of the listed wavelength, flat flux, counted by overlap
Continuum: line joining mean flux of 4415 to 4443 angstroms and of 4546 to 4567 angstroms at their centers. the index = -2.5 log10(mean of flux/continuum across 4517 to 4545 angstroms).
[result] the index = 0.108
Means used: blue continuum 16.2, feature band 19.5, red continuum 23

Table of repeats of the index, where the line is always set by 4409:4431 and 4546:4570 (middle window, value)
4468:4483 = -0.071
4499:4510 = -0.102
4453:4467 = 0.259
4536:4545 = 0.110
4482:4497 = 0.003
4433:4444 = 0.054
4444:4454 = -0.061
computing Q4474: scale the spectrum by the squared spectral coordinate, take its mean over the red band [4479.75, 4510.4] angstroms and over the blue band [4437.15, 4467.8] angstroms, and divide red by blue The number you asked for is 1.28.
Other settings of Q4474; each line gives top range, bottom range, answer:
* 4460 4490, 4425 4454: 1.17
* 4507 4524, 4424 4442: 1.47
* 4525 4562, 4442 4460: 1.30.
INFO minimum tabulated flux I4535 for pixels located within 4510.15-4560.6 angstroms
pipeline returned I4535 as 12.89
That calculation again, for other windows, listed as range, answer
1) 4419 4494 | 9.819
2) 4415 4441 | 11.73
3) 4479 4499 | 17.5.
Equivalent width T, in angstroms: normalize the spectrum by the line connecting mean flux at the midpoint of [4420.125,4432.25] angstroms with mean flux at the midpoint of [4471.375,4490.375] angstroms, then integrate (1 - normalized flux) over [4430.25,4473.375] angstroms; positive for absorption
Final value 3.8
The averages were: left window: 16.4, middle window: 16.7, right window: 20.5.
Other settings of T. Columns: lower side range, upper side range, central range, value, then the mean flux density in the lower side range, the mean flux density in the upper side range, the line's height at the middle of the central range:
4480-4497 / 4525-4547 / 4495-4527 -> -4.6 angstroms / 19.7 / 18.5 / 19.2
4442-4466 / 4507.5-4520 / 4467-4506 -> -2.2 angstroms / 16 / 22.1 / 19.4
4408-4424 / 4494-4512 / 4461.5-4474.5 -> 0.7 angstroms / 16.3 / 21.6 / 19.5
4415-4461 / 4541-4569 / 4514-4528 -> -0.5 angstroms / 16.1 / 23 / 21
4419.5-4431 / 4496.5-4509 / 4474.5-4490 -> -0.2 angstroms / 16.5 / 21.8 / 20.4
